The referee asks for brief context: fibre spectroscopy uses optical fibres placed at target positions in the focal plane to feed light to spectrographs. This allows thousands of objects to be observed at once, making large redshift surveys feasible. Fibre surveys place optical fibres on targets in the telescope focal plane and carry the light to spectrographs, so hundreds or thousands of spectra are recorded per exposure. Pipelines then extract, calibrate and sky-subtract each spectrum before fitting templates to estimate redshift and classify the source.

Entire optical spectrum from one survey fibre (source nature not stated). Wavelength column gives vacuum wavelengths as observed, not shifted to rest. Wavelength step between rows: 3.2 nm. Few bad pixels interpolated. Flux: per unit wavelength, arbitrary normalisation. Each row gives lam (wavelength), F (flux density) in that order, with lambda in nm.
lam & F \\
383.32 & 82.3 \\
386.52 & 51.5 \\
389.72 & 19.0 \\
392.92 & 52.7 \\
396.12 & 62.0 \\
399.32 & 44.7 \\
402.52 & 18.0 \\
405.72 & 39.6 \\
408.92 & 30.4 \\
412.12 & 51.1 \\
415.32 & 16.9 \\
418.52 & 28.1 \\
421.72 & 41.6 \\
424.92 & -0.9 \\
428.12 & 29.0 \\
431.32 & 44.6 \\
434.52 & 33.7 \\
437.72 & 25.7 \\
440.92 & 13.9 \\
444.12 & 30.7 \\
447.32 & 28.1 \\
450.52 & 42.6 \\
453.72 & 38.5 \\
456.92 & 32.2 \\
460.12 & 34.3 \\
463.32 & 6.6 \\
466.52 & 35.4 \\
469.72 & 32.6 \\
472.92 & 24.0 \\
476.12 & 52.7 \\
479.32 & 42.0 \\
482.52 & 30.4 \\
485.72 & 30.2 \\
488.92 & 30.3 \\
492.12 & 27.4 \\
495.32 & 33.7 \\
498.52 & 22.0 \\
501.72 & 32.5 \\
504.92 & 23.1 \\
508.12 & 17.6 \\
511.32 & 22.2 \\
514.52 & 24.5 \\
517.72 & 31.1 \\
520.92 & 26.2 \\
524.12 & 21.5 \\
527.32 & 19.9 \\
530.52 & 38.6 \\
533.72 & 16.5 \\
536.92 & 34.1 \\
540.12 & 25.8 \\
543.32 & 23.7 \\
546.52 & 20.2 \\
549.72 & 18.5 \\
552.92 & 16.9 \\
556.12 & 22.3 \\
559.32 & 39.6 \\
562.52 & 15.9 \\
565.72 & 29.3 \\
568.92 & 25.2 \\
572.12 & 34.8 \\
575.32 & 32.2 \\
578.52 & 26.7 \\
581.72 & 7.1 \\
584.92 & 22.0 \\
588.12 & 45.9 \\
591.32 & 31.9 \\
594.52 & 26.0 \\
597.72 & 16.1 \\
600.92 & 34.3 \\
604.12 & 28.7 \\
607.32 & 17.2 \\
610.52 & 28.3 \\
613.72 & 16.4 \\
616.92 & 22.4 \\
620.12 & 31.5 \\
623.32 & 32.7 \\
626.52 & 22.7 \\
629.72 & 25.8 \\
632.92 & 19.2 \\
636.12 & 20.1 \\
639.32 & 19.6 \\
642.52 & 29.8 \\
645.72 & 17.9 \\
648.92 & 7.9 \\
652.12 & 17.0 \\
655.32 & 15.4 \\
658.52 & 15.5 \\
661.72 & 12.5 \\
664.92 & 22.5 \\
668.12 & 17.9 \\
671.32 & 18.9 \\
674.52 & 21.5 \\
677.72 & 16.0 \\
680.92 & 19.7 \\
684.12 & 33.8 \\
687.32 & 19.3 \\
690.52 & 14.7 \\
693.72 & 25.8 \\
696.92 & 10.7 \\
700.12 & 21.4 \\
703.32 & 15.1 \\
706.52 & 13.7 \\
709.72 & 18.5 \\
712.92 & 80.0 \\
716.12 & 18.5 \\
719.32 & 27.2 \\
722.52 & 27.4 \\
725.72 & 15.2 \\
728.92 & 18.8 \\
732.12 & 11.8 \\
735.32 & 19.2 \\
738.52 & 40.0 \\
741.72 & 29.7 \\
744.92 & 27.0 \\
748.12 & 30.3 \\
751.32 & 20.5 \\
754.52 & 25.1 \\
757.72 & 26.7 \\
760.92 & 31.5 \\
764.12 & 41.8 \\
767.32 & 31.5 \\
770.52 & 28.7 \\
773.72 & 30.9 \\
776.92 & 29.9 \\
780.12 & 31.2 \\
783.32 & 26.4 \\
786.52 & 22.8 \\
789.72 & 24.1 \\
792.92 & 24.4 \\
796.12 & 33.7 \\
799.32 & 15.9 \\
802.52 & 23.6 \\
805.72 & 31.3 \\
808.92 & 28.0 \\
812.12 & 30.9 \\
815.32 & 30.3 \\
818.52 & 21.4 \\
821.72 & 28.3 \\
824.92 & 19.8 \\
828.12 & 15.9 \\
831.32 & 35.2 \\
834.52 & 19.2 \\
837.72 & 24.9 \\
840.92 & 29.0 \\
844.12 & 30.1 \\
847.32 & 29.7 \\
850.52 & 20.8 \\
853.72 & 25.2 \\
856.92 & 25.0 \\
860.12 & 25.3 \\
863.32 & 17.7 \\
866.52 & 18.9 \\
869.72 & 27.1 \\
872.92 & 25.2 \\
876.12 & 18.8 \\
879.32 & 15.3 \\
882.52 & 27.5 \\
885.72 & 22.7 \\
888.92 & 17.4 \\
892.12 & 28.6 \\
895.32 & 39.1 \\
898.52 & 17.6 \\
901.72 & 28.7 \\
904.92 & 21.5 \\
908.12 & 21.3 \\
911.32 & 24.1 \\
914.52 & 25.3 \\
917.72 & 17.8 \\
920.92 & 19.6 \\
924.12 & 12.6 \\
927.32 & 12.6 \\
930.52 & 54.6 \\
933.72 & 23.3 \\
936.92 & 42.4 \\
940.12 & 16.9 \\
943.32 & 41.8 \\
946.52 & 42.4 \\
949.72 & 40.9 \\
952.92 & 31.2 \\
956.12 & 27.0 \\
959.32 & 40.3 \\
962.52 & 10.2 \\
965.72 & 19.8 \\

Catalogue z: 0.91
